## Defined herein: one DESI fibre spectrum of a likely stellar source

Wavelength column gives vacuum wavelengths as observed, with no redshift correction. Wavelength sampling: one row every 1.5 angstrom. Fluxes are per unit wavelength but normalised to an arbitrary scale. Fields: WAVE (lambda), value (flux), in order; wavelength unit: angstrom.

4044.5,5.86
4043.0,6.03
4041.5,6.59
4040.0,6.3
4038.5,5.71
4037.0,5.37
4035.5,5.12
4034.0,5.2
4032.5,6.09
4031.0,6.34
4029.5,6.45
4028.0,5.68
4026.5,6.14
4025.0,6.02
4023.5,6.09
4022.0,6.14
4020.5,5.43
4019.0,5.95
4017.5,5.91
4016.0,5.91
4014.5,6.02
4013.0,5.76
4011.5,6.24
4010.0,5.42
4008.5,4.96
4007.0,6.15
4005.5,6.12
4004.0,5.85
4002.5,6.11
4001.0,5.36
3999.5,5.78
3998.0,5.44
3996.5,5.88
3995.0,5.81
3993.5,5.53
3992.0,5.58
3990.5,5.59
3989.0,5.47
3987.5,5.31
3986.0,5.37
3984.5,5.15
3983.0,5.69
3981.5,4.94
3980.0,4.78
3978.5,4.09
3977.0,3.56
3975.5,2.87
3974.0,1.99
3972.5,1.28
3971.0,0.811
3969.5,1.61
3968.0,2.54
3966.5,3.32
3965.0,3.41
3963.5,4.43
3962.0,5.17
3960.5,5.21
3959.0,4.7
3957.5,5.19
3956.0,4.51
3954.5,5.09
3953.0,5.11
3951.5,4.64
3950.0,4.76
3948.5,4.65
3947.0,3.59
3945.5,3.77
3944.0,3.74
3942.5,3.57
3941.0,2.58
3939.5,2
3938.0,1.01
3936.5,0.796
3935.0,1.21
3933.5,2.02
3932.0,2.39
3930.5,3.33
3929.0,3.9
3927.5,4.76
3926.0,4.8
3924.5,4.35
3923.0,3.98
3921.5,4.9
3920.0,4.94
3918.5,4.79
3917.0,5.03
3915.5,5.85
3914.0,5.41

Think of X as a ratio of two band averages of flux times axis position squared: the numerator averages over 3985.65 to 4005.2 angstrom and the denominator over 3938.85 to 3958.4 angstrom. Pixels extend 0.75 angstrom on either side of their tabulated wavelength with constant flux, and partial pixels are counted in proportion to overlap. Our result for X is 1.4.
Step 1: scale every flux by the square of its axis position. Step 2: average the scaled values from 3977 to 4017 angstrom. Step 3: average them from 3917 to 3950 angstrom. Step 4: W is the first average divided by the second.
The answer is 1.65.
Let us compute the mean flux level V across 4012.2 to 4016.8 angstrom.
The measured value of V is 5.9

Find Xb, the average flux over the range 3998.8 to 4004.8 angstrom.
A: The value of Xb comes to 5.78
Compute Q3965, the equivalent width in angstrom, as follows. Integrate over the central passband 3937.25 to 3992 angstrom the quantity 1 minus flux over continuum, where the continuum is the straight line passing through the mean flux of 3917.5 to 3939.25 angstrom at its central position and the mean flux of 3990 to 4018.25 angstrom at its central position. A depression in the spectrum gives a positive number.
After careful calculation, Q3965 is 6.7 angstrom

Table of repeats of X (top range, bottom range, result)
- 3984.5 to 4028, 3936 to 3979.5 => 1.70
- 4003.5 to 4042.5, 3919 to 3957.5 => 1.68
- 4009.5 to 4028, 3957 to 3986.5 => 1.60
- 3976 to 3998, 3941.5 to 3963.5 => 1.16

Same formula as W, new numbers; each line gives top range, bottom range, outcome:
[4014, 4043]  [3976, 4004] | 1.14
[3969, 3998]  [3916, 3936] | 1.16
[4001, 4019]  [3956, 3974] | 1.75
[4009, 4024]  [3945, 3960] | 1.31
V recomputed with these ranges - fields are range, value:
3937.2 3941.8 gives 1.87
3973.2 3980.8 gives 3.45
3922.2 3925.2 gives 4.17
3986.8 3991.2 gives 5.46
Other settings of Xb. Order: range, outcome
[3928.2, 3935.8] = 2.57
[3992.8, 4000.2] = 5.69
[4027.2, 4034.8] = 5.95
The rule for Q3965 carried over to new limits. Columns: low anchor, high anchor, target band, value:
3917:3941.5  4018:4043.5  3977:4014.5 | -3.5 angstrom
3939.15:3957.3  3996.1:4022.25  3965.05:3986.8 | 6.6 angstrom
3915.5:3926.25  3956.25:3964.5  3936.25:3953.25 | 5.1 angstrom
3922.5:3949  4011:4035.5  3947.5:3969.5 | -3.3 angstrom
